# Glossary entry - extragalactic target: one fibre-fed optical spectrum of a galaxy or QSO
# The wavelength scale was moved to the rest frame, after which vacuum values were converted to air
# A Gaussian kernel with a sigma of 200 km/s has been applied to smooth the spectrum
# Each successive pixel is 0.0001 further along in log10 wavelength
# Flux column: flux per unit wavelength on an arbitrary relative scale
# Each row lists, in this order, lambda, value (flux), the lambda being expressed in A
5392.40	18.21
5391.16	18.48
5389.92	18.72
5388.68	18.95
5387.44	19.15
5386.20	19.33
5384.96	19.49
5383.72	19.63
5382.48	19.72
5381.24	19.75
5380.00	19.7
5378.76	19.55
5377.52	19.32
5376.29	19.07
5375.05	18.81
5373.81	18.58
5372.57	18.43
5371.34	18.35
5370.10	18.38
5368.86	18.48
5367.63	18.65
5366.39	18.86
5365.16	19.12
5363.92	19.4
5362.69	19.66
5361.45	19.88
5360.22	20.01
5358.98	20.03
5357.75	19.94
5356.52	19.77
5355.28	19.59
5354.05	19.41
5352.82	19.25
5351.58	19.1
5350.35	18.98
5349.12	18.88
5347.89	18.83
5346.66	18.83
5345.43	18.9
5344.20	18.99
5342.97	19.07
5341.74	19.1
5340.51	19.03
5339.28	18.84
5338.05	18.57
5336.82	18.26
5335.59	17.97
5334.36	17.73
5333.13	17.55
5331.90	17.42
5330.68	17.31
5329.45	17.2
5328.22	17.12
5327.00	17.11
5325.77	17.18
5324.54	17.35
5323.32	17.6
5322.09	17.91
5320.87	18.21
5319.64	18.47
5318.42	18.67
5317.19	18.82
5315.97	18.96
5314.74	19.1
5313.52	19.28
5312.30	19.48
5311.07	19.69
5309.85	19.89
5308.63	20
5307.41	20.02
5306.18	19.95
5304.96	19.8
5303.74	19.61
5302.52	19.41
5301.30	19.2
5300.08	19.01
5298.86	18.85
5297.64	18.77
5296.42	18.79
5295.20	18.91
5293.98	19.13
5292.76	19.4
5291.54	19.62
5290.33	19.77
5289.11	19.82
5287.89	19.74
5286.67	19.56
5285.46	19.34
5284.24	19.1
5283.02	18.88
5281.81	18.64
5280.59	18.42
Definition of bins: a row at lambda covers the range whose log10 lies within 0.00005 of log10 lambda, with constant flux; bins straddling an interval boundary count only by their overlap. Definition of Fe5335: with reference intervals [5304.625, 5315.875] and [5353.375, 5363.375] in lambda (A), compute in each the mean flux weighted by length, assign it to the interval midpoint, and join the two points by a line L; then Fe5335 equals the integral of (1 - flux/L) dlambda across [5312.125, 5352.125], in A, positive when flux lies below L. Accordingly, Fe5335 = 2.8 A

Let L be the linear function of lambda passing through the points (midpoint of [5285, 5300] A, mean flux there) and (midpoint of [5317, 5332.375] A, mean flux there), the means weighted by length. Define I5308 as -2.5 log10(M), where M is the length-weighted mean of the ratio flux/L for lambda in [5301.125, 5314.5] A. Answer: -0.06 mag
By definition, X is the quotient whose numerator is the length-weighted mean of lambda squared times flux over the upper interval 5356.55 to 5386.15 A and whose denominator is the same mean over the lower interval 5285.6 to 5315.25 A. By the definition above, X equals 1.02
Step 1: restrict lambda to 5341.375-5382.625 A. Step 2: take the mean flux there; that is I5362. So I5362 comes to 19.2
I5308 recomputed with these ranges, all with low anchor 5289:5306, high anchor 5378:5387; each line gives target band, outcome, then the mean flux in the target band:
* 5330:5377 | 0.03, 18.9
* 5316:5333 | 0.10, 17.8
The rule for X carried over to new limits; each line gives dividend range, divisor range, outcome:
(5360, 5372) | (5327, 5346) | 1.06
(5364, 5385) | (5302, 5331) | 1.04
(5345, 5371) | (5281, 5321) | 1.02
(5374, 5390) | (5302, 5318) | 1.02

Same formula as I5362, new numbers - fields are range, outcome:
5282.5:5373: 18.9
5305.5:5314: 19.8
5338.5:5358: 19.1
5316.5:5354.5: 18.3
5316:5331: 17.8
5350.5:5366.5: 19.5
